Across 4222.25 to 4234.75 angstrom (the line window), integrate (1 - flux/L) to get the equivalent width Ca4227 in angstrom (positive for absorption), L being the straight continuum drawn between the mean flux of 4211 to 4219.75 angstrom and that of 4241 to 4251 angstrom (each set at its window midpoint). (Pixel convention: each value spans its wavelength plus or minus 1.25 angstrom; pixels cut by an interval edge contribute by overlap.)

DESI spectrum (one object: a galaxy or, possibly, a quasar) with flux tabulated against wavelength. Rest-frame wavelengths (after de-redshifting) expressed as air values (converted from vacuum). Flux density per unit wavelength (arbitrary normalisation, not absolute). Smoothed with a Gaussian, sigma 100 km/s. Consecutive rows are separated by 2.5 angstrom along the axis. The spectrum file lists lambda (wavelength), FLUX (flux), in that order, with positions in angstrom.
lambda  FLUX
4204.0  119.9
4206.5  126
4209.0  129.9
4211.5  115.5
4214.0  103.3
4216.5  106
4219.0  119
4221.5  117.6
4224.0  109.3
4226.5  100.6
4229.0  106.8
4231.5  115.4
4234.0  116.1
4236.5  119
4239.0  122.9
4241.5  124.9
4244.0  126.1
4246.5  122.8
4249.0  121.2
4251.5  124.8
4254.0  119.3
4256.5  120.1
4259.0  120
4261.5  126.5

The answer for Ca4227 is 0.7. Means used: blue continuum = 110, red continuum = 124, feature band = 110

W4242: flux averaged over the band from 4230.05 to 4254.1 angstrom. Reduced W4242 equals 121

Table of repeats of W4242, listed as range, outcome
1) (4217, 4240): 114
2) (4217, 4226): 113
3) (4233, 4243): 121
